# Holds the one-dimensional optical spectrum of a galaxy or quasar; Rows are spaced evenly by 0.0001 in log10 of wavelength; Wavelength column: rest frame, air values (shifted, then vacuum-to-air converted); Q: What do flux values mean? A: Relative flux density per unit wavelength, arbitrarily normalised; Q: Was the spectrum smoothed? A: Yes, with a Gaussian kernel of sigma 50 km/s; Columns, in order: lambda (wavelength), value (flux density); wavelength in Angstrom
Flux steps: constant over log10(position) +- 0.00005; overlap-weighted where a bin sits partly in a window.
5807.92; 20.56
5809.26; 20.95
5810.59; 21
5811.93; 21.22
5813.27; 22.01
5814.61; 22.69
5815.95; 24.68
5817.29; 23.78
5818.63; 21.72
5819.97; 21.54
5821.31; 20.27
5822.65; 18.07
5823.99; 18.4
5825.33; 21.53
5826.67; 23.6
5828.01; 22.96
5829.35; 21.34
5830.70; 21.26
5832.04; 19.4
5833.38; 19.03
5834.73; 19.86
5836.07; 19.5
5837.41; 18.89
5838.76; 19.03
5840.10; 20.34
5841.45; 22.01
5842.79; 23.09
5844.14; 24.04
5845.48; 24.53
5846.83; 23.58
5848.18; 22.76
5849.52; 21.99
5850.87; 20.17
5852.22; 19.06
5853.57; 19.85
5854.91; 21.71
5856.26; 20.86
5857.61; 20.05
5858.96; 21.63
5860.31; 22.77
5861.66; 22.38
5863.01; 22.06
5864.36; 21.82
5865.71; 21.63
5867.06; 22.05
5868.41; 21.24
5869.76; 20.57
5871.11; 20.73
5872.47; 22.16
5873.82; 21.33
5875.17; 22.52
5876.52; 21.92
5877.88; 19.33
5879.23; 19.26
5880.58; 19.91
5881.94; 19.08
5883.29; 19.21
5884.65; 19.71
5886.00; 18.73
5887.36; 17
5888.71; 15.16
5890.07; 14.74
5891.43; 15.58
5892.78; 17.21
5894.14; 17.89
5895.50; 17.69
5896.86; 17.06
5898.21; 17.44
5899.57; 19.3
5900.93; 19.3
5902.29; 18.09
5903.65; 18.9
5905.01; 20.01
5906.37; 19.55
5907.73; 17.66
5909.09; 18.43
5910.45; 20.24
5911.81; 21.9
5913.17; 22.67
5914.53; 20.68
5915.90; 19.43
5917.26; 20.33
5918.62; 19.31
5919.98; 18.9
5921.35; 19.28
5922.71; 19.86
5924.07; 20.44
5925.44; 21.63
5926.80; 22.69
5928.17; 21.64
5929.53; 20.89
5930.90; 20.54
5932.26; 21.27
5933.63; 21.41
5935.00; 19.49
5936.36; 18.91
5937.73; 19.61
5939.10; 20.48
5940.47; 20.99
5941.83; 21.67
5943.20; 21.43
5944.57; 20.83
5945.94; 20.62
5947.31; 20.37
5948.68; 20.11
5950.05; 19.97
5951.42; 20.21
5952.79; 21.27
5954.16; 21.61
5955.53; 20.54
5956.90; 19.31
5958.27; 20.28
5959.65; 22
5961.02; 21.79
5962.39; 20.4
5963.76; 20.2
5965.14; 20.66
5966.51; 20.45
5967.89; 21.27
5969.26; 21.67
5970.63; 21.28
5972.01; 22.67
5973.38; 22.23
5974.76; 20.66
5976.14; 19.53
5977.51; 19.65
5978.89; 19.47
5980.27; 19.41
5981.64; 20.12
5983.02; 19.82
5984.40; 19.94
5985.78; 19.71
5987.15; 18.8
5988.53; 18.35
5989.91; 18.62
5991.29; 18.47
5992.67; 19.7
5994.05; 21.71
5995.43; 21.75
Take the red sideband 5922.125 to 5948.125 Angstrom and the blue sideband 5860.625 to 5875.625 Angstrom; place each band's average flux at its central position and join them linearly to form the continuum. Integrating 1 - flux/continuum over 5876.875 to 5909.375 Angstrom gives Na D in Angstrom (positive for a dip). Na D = 4.8 Angstrom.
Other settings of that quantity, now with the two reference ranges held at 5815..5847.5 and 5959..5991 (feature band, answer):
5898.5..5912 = 1.07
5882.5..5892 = 1.71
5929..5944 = 0.01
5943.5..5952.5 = 0.05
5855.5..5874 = -0.35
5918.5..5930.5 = 0.08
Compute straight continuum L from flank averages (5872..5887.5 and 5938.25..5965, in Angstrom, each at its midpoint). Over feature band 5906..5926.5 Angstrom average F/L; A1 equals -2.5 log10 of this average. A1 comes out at 0.02 mag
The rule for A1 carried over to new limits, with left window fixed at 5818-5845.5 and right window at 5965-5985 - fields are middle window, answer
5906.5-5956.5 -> 0.01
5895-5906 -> 0.12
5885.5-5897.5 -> 0.23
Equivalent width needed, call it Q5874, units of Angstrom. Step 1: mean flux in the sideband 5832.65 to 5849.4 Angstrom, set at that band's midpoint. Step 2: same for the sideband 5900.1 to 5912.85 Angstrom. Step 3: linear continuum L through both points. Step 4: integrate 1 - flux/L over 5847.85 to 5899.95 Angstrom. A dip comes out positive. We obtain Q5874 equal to 1.47 Angstrom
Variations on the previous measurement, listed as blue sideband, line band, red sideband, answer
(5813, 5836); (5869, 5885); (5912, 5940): 0.28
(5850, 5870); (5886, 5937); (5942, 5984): 4.09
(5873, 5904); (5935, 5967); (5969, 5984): -0.97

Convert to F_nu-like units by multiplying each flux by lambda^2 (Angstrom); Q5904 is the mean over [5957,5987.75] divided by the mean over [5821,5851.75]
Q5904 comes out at 1.0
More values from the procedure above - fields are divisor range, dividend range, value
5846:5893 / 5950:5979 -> 1.06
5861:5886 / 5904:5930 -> 0.99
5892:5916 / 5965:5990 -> 1.09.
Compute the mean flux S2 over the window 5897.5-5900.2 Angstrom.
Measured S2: 18.4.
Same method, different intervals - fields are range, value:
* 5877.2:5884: 19.4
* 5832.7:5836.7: 19.5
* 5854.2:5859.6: 21.1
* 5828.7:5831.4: 21.2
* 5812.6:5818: 23.3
